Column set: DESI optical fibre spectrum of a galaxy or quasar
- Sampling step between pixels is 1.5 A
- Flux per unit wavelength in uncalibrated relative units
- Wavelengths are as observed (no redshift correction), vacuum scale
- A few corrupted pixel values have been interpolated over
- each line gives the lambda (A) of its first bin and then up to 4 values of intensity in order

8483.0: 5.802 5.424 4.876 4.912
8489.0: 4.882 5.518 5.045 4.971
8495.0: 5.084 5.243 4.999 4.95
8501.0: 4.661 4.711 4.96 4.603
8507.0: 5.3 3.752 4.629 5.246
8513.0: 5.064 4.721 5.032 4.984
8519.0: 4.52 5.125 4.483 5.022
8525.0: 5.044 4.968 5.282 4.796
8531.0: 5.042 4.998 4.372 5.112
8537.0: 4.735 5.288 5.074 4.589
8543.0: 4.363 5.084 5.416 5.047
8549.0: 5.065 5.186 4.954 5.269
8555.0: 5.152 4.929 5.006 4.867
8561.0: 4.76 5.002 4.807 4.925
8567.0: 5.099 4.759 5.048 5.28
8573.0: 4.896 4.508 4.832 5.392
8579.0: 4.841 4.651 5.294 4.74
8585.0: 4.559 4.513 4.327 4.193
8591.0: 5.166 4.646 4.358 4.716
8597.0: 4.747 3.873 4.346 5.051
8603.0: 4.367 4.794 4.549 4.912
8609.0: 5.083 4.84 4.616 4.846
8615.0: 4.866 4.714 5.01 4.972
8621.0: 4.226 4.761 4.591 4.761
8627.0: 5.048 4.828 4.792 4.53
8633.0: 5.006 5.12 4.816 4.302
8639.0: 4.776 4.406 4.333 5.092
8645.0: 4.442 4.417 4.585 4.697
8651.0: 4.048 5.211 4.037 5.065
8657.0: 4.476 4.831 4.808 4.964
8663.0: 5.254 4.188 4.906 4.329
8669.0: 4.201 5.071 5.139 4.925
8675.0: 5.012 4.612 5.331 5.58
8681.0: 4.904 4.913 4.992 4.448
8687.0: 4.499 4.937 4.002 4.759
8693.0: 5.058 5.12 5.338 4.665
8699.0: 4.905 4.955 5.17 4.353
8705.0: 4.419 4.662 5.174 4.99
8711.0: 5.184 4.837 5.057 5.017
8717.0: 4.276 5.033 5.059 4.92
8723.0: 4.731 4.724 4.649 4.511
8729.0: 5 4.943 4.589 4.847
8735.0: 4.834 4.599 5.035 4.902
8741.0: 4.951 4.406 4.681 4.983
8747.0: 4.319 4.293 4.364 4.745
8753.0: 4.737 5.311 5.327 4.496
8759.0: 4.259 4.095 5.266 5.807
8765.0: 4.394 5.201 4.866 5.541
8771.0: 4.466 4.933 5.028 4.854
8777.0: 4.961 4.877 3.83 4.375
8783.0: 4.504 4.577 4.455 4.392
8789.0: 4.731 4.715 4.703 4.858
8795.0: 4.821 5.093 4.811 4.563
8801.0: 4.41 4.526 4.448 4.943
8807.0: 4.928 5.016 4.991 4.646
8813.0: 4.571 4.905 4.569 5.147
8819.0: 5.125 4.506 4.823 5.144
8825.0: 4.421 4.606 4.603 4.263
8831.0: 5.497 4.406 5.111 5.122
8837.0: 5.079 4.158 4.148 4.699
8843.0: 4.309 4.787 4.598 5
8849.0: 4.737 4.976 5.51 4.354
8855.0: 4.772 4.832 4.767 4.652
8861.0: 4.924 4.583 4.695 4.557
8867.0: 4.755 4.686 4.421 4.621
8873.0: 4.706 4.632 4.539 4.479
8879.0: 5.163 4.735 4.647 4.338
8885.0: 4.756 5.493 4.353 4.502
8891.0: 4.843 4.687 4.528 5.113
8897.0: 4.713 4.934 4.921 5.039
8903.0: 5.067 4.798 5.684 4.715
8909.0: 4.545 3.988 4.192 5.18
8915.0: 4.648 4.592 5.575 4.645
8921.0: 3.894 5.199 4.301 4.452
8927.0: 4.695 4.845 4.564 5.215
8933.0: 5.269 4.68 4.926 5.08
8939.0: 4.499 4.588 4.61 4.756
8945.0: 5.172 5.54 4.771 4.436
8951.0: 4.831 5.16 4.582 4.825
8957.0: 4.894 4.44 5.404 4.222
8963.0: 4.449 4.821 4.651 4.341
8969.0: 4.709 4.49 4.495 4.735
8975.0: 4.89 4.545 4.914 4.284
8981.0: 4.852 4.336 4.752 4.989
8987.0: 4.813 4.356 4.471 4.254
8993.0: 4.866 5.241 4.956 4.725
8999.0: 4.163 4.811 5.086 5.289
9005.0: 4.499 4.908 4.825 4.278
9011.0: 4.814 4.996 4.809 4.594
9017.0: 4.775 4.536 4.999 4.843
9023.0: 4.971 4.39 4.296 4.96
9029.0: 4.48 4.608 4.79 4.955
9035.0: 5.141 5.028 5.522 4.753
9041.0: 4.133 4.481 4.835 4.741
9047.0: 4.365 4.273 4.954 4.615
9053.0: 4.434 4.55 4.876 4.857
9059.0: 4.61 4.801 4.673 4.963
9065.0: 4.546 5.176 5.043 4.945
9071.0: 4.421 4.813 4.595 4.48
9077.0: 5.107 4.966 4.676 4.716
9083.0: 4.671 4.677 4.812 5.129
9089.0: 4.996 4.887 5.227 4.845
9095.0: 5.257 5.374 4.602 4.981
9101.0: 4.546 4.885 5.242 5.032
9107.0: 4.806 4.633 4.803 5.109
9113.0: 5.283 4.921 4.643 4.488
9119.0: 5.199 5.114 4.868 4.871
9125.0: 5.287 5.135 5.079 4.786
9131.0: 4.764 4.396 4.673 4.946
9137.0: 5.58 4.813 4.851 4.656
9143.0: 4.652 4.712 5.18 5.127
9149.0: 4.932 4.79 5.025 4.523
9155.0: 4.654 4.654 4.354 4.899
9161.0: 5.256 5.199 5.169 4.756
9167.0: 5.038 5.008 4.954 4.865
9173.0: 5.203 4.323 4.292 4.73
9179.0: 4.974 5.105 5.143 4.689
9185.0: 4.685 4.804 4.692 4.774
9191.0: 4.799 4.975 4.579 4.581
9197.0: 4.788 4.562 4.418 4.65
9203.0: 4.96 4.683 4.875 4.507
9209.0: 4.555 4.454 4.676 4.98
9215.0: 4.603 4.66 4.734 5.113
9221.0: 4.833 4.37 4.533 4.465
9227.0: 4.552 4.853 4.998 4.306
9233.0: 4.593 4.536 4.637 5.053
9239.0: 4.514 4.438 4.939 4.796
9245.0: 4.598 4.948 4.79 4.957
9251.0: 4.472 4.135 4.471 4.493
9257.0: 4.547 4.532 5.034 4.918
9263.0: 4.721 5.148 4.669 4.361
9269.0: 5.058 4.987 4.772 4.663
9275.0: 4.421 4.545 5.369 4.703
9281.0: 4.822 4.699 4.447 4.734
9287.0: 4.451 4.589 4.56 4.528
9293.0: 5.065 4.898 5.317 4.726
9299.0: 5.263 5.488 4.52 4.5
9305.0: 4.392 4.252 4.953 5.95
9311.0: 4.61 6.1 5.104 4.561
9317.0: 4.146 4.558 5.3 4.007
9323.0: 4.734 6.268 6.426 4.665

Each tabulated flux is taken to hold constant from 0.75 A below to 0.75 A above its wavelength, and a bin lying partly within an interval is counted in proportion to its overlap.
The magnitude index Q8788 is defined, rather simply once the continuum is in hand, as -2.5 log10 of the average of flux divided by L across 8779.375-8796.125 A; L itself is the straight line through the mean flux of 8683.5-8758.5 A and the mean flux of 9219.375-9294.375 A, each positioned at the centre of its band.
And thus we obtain 0.05 mag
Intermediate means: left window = 4.79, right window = 4.69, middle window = 4.56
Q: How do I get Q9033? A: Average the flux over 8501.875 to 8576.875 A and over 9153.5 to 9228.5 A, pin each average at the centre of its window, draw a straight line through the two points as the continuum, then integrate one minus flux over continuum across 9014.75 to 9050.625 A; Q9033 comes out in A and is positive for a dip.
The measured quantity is 0.52 A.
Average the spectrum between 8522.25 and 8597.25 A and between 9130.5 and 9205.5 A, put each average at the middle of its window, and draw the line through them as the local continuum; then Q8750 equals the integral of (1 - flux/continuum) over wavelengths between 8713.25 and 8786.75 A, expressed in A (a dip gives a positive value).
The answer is 1.5 A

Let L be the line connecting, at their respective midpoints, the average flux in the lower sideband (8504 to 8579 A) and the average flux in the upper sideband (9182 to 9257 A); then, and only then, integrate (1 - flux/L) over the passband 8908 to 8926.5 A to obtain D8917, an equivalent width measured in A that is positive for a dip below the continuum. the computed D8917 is 0.7 A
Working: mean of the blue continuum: 4.93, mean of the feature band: 4.6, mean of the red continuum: 4.68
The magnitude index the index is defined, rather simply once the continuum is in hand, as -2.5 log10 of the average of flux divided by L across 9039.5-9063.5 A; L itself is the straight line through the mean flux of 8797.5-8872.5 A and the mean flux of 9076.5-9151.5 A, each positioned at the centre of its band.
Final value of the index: 0.06 mag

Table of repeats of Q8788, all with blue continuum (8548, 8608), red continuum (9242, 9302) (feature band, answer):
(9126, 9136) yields -0.01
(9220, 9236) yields 0.03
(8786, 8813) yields 0.02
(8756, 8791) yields 0.01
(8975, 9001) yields 0.03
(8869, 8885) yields 0.04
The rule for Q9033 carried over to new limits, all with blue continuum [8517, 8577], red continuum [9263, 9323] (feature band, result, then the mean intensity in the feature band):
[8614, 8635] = 0.56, 4.8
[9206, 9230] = 0.68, 4.68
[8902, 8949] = 0.72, 4.8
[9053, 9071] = 0.20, 4.79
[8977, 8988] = 0.37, 4.69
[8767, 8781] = 0.24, 4.82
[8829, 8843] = 0.52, 4.71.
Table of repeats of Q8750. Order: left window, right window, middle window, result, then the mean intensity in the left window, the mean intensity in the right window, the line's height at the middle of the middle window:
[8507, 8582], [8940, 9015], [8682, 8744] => 0.47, 4.93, 4.73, 4.85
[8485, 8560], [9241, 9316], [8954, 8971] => 0.69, 4.94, 4.79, 4.85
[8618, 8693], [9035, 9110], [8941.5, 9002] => 0.94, 4.74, 4.81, 4.79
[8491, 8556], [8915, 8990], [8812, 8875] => 0.66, 4.93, 4.73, 4.78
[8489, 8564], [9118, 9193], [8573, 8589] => 0.55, 4.94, 4.88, 4.93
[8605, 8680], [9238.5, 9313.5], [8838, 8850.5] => 0.46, 4.76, 4.78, 4.76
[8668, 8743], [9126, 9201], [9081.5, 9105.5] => -0.53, 4.84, 4.83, 4.83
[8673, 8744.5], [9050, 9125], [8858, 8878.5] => 0.86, 4.84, 4.86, 4.85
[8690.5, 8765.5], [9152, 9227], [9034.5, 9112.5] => -0.79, 4.81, 4.76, 4.77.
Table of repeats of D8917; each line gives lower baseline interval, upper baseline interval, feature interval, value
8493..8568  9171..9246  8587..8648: 2.72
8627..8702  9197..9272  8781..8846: 0.59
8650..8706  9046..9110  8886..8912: 0.05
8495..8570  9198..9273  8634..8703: 1.48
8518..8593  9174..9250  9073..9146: -2.40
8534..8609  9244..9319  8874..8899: 0.40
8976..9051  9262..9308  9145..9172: -0.94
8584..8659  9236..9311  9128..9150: -0.61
